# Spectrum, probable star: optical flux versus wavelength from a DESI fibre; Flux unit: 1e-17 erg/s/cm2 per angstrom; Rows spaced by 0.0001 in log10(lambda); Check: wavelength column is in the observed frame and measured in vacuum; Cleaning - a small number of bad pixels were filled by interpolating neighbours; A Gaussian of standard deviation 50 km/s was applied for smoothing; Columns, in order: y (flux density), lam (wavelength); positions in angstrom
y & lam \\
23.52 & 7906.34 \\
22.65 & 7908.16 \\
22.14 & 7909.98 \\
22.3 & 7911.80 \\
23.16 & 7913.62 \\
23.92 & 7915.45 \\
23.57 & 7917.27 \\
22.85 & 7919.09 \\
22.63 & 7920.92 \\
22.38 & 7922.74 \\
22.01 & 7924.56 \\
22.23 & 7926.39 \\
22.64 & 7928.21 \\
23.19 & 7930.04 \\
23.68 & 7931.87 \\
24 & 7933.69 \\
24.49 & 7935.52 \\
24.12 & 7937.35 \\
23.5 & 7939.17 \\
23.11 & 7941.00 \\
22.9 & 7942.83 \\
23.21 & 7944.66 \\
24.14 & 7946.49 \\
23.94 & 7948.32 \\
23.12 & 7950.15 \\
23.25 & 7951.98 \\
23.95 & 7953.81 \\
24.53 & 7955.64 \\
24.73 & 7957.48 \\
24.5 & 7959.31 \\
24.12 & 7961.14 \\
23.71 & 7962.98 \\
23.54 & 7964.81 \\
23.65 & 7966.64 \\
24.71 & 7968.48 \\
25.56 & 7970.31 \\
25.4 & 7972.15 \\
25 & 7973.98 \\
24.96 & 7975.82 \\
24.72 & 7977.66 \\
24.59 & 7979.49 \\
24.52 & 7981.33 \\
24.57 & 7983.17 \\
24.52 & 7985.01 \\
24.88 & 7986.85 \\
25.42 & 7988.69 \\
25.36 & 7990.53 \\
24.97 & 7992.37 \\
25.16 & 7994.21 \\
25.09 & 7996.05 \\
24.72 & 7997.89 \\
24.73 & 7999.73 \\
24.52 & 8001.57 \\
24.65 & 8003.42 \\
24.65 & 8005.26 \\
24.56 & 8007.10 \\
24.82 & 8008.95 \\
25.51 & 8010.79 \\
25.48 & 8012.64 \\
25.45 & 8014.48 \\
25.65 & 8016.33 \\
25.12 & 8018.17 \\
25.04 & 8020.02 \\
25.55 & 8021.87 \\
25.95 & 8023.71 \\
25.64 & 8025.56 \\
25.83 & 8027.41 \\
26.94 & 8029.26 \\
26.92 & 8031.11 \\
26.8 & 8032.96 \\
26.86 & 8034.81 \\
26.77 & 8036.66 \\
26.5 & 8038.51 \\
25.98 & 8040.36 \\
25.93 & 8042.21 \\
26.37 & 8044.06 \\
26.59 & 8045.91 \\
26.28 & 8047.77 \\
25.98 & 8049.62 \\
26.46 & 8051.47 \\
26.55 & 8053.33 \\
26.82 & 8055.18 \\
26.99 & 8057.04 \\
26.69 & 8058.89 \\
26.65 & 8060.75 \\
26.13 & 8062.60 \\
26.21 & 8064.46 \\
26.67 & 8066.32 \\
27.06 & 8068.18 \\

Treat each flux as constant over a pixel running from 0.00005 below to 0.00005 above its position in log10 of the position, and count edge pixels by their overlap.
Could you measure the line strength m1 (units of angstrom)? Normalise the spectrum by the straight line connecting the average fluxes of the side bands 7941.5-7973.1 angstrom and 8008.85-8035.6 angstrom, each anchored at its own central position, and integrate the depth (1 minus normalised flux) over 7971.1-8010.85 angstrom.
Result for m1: 0.2 angstrom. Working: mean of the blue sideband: 24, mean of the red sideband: 25.9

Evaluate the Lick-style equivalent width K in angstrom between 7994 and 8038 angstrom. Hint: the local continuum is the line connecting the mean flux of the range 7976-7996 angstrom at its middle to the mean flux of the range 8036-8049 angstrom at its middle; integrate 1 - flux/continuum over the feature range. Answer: 0.2 angstrom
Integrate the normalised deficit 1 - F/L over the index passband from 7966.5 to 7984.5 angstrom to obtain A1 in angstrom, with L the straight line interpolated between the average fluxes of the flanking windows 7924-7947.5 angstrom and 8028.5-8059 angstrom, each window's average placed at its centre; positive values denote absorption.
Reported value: -0.2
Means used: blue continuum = 23.3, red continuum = 26.6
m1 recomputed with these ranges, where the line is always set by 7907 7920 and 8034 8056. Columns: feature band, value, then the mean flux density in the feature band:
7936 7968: 0.2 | 23.8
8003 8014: 0.2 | 25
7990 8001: 0.1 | 25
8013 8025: 0.1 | 25.5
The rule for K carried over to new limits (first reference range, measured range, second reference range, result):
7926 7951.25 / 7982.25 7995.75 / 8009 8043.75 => 0.0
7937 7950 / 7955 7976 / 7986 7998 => -0.2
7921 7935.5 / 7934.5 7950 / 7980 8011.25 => -0.2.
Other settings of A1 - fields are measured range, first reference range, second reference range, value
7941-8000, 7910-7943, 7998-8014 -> -0.79 angstrom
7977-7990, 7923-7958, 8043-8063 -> -0.07 angstrom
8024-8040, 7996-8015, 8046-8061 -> -0.42 angstrom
